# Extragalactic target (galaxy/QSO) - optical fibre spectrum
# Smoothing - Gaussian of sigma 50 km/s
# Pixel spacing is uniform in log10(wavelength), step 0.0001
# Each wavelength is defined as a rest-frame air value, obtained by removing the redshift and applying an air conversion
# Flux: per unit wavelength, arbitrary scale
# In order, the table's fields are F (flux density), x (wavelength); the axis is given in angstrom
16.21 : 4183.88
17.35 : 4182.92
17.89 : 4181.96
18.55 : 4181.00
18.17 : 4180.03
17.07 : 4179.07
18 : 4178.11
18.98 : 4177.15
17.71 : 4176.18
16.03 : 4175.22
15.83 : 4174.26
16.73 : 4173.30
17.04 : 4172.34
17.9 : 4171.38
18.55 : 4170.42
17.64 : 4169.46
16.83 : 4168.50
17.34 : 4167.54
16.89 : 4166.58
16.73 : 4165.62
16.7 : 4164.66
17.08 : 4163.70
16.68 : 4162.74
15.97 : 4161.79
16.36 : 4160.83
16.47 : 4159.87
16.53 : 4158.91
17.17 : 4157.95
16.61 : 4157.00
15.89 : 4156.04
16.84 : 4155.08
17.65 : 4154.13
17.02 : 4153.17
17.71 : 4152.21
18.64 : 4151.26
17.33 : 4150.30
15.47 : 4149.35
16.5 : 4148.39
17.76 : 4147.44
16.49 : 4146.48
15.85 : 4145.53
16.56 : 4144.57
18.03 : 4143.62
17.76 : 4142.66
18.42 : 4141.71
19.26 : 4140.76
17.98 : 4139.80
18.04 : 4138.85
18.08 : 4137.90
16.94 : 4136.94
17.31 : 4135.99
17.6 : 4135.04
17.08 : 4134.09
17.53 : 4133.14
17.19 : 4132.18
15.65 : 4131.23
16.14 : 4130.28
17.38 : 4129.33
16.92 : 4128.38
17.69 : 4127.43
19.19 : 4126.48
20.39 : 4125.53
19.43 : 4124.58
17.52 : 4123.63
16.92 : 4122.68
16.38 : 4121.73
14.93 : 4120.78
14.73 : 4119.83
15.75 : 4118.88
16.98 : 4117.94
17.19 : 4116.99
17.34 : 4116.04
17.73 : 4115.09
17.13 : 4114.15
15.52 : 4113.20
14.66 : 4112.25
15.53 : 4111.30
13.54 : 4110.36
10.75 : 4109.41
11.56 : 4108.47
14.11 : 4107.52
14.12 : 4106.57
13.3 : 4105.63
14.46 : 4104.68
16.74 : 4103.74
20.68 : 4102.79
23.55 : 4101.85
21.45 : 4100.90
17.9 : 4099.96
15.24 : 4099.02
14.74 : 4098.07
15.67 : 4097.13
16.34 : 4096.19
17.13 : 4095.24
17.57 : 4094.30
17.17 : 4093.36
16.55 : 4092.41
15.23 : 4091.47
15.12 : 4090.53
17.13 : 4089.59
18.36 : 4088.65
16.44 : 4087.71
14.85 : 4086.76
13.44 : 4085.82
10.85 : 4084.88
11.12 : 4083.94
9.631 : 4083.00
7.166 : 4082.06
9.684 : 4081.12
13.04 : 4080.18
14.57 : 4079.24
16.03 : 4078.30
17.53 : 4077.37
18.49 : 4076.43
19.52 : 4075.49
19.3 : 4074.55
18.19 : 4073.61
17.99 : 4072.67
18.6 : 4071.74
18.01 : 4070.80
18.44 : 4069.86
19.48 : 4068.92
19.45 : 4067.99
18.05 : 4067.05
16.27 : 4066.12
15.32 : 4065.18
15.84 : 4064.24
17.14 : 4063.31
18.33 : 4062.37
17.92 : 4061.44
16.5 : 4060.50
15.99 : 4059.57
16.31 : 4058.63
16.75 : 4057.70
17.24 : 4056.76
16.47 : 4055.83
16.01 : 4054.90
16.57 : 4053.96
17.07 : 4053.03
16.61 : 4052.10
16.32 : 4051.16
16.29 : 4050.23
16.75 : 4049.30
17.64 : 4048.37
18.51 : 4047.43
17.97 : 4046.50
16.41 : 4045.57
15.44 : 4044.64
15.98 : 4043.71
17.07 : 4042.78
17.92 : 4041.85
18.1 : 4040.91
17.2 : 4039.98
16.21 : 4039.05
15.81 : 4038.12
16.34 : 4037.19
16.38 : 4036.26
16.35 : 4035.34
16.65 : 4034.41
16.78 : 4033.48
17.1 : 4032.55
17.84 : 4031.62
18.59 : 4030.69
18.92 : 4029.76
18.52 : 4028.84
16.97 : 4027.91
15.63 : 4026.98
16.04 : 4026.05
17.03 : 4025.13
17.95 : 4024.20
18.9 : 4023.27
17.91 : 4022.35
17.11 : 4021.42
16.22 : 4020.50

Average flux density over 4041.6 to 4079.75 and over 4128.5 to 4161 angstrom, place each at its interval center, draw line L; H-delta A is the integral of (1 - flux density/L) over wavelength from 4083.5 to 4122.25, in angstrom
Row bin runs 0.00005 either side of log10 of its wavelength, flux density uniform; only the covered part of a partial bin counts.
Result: 3.1 angstrom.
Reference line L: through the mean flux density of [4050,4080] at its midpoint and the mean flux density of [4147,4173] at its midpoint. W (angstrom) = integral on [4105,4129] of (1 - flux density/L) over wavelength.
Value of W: 1.6 angstrom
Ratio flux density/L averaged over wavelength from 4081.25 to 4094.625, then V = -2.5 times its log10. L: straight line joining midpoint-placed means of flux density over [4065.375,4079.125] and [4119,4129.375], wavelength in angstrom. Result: 0.25 mag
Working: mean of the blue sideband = 18.1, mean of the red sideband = 17.3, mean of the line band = 14.2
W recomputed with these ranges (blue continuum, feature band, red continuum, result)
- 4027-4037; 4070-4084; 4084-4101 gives 0.7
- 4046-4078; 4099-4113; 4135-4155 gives 1.3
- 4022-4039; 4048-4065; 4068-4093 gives -0.4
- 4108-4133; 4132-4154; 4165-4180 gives -0.9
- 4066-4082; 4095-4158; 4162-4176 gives 0.6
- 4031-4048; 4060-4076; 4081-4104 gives -1.6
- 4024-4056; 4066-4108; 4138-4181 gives 2.1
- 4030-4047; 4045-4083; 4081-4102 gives -1.2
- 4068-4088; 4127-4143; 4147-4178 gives -0.9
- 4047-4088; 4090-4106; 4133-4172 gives -0.5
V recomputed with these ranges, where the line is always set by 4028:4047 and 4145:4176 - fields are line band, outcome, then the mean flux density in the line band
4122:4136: -0.041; 17.6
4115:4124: 0.031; 16.5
